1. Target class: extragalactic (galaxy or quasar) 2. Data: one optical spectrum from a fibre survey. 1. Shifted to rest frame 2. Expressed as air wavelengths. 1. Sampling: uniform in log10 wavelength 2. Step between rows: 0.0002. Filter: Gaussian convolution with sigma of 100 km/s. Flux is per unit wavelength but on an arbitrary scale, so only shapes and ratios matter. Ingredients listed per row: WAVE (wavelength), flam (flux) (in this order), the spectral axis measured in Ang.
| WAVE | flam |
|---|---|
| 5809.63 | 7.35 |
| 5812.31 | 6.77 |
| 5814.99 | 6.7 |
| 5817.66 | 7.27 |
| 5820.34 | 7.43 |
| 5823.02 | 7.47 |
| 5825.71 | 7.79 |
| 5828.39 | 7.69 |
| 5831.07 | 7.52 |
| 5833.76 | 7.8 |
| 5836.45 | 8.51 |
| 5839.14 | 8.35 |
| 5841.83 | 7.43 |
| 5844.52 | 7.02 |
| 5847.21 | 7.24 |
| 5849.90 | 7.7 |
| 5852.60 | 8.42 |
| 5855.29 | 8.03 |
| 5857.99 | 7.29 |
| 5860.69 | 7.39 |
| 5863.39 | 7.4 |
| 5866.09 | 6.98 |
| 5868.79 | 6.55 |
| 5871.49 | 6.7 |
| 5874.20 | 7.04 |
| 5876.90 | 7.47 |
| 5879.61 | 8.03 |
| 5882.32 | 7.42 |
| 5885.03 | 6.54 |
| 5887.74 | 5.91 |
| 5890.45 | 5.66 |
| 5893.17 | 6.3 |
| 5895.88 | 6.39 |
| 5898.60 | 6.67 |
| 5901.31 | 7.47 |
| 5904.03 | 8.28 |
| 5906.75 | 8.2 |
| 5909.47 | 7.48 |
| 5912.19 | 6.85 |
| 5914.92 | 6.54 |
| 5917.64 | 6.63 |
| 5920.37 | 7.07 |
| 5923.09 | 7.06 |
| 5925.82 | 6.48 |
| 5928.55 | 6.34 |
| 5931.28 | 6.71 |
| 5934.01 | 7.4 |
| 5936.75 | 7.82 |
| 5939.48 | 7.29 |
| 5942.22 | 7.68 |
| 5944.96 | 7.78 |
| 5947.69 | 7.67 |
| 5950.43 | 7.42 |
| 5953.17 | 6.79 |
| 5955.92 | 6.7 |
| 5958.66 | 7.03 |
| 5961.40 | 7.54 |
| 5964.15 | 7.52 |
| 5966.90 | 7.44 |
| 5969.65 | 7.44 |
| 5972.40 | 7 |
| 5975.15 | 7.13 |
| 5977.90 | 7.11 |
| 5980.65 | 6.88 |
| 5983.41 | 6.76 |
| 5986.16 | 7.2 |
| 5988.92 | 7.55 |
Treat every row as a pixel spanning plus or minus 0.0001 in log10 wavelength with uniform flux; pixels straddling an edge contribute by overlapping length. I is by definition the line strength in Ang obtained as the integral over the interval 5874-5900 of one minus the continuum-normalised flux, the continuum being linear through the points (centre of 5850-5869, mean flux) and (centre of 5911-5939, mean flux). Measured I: 1.89 Ang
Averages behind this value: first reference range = 7.51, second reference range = 6.9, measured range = 6.73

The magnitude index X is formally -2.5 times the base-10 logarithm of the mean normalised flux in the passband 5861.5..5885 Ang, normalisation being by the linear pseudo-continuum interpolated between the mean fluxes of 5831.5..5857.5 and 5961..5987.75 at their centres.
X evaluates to 0.07 mag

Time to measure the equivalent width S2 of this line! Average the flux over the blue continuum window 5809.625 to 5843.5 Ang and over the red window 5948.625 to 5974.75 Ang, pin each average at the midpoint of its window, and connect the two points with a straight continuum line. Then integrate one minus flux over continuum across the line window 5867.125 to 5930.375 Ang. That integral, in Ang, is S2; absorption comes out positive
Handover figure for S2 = 3.9 Ang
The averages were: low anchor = 7.55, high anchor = 7.21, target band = 6.92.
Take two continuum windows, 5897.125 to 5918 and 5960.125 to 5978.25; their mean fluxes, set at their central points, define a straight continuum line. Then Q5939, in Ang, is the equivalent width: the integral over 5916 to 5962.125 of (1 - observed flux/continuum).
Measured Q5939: 1.1 Ang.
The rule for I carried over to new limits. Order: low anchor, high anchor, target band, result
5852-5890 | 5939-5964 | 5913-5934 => 1.5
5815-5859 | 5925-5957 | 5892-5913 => 0.4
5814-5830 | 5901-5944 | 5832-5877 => -0.9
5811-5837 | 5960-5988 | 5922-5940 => 0.7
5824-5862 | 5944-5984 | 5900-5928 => 0.9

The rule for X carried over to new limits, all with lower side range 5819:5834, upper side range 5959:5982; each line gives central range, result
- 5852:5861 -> -0.04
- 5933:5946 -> -0.04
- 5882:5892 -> 0.19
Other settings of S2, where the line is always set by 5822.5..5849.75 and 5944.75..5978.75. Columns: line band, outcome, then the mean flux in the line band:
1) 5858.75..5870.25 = 0.77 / 7.09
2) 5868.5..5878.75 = 0.71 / 7.03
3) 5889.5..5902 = 1.69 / 6.47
